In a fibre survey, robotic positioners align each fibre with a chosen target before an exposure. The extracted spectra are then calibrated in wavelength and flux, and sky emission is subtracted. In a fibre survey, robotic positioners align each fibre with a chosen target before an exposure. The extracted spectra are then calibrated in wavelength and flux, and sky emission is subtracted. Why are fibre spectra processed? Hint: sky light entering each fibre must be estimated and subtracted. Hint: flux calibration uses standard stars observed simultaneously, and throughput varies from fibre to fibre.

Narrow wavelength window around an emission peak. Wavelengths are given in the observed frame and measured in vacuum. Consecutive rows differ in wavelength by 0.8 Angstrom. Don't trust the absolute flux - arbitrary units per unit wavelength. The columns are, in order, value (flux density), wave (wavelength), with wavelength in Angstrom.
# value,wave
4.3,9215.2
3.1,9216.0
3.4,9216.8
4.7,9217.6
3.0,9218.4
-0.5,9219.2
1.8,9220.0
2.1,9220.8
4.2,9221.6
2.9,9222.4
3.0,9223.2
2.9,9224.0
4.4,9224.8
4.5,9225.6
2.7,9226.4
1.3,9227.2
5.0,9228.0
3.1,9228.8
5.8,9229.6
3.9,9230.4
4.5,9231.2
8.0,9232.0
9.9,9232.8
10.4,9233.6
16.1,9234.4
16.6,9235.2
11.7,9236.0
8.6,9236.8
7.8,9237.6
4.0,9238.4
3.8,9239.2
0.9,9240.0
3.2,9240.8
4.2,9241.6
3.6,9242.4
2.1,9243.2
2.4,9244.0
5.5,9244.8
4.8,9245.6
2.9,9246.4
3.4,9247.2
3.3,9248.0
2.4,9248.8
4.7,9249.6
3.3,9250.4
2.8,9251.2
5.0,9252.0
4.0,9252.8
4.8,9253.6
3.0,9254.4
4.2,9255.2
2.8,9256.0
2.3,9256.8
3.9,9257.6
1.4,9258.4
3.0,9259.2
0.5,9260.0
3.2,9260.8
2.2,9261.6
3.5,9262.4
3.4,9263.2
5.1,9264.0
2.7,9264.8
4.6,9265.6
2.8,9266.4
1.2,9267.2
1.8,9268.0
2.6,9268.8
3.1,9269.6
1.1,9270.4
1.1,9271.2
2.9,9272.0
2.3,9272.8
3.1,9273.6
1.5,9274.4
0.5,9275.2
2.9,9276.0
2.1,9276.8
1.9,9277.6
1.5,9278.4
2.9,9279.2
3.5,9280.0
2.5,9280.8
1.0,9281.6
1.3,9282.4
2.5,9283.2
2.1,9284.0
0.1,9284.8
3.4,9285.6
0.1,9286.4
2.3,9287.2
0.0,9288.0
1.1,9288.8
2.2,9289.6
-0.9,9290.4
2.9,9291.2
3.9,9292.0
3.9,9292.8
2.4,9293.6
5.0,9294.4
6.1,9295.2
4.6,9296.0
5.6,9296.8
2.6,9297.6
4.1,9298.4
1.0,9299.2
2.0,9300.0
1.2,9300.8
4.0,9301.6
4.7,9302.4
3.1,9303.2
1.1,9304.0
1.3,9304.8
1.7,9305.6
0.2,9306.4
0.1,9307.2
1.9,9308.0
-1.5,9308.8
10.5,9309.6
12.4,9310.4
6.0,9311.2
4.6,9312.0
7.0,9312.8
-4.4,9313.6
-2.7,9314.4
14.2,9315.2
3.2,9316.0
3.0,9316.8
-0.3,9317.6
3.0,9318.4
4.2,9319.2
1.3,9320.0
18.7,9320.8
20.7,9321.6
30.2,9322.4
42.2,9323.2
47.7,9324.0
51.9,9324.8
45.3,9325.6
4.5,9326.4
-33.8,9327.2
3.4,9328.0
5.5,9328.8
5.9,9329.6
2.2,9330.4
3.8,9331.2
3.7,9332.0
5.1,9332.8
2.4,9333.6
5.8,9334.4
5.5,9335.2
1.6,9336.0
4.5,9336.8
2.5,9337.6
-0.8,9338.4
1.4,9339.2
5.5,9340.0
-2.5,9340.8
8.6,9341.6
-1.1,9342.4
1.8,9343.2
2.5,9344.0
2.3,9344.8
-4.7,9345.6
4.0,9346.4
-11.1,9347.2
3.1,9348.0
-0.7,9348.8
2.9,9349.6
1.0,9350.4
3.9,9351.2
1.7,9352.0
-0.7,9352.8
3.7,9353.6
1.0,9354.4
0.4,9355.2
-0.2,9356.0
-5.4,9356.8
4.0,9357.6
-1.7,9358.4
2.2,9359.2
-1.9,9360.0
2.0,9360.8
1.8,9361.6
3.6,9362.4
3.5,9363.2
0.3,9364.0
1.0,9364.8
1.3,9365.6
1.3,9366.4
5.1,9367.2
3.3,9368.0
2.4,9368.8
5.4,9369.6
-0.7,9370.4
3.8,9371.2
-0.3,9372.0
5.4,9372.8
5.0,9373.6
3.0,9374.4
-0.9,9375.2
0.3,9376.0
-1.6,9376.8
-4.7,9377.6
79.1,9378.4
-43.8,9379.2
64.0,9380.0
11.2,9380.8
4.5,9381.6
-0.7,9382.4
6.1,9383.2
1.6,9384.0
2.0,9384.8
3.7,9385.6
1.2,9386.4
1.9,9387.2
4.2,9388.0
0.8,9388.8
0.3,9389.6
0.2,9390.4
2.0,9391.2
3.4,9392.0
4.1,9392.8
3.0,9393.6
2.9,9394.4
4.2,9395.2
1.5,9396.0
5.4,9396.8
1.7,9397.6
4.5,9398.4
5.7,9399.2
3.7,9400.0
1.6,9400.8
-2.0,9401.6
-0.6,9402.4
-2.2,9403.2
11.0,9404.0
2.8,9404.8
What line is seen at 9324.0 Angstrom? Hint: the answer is [O III] 5007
